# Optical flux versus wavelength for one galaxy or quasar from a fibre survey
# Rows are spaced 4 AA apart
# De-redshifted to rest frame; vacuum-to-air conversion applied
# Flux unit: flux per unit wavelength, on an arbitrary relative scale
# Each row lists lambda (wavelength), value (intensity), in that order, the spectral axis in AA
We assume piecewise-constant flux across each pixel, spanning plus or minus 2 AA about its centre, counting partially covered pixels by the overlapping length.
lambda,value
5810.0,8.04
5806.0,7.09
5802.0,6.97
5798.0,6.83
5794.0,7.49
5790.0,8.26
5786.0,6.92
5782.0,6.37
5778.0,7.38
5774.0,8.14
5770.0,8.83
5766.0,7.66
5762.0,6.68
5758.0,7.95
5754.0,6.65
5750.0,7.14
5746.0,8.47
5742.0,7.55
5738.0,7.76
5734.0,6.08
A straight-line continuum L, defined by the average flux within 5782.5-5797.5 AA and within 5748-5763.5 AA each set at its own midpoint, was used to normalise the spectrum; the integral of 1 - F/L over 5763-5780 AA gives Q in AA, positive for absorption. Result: -1.6 AA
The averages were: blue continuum 7.12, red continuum 7.37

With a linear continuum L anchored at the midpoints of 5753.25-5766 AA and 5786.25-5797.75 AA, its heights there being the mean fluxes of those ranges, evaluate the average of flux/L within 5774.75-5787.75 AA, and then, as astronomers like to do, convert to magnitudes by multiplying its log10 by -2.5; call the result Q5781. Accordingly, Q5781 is 0.067 mag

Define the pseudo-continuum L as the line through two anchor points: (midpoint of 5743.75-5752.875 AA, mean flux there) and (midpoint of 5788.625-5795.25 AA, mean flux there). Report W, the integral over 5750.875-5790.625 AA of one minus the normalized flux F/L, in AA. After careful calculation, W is 1.7 AA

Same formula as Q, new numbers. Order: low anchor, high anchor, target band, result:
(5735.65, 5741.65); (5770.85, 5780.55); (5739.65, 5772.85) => 0.3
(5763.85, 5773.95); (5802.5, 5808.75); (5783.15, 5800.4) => 0.6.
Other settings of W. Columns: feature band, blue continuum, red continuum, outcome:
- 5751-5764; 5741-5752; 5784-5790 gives 0.92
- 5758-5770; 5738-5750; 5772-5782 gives 0.06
